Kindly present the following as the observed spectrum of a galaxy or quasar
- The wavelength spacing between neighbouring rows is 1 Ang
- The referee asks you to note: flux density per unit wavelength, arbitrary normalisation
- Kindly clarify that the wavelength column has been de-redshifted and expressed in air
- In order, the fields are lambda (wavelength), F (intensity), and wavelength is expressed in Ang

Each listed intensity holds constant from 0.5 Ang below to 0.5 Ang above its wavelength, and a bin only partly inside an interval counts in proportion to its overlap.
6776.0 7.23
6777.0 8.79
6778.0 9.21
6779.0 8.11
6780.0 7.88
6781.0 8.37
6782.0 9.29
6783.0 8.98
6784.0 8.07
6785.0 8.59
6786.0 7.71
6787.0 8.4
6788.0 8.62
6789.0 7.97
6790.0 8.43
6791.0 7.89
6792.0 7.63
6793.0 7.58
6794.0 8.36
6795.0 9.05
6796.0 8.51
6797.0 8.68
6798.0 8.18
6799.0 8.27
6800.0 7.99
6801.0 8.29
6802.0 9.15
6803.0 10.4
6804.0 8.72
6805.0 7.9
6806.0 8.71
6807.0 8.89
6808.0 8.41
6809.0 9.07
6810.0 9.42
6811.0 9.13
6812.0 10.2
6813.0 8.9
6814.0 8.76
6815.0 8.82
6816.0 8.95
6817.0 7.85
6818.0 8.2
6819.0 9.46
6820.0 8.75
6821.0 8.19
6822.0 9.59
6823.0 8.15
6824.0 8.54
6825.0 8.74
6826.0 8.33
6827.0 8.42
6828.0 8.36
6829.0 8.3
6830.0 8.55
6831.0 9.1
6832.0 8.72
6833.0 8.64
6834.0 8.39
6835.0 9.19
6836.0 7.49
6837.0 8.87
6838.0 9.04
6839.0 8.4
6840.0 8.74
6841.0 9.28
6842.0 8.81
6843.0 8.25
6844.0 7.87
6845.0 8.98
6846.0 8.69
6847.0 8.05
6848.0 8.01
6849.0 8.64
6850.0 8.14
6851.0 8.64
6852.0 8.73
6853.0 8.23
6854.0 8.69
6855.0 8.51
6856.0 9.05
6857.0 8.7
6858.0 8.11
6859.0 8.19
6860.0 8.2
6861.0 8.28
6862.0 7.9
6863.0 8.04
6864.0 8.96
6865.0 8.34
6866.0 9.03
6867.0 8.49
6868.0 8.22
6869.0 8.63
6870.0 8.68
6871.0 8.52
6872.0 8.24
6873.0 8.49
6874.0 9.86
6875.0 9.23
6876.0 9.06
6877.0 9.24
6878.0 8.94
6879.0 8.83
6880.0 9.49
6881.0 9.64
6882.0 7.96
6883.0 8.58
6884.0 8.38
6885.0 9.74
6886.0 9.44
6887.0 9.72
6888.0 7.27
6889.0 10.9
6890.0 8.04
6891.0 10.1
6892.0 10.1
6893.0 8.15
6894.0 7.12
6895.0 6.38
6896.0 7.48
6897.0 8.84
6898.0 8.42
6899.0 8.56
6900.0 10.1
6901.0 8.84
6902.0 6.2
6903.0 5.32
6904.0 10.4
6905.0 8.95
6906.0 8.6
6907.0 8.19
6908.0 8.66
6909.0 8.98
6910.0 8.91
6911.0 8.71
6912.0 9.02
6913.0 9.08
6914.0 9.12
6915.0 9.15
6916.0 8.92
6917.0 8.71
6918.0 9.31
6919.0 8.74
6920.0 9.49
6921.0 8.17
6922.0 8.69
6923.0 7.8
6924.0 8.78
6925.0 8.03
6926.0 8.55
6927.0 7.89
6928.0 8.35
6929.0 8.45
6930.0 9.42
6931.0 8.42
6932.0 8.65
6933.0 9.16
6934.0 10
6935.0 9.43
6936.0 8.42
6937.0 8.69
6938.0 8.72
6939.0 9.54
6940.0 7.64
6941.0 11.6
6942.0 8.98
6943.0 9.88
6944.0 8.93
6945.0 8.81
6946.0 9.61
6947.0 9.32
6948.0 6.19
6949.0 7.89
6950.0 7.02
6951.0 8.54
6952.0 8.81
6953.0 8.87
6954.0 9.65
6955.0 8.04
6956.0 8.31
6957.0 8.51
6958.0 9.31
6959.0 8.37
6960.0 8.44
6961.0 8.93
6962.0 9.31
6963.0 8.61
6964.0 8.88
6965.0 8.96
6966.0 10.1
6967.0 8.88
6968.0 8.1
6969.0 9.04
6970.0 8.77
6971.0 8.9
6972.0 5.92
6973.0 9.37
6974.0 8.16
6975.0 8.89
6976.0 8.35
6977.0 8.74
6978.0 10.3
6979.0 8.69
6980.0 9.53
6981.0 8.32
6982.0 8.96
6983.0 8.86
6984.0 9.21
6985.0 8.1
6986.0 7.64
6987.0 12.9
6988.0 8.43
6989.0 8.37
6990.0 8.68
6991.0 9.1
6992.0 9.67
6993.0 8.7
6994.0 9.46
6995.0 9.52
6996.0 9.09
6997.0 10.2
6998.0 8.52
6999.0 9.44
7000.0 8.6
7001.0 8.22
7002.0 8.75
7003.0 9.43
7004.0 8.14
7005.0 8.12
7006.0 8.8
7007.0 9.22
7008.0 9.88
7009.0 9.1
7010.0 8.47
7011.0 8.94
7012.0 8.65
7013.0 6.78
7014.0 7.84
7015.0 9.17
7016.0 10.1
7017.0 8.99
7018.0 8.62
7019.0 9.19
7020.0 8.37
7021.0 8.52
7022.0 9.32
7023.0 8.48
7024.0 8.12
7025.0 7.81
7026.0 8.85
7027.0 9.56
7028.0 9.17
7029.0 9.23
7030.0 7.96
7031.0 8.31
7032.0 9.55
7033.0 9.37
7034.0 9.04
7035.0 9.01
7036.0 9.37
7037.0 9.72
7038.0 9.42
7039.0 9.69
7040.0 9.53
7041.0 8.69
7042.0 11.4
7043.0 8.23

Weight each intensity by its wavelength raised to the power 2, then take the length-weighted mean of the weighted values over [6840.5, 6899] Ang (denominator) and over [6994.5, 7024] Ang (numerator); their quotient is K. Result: 1.07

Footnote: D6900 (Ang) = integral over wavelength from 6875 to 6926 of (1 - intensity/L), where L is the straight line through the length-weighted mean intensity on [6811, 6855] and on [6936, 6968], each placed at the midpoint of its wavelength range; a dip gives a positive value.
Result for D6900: 0.1 Ang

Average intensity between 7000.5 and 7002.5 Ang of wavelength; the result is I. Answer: 8.48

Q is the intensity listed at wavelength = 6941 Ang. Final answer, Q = 11.6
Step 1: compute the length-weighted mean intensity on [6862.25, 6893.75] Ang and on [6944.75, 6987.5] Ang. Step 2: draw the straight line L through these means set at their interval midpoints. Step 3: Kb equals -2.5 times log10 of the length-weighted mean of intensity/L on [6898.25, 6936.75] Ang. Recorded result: 0.02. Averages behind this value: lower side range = 8.89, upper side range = 8.75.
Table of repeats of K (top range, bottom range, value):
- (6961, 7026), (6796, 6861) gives 1.08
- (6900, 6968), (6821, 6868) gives 1.05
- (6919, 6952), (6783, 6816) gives 1.06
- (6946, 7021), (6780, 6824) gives 1.08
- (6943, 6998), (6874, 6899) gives 1.03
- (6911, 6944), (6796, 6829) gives 1.05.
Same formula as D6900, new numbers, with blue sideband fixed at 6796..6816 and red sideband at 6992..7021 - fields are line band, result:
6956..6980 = 0.3 Ang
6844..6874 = 1.2 Ang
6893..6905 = 1.1 Ang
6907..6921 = -0.1 Ang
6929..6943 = -0.4 Ang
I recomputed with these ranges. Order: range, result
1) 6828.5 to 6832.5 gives 8.67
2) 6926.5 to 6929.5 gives 8.23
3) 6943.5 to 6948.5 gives 8.57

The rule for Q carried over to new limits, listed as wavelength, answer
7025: 7.81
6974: 8.16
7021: 8.52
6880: 9.49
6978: 10.3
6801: 8.29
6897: 8.84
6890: 8.04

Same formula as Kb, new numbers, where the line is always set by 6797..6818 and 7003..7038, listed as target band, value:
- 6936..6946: -0.044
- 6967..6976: 0.051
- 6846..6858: 0.039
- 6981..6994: -0.026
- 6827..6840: 0.025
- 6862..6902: 0.009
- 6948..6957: 0.069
